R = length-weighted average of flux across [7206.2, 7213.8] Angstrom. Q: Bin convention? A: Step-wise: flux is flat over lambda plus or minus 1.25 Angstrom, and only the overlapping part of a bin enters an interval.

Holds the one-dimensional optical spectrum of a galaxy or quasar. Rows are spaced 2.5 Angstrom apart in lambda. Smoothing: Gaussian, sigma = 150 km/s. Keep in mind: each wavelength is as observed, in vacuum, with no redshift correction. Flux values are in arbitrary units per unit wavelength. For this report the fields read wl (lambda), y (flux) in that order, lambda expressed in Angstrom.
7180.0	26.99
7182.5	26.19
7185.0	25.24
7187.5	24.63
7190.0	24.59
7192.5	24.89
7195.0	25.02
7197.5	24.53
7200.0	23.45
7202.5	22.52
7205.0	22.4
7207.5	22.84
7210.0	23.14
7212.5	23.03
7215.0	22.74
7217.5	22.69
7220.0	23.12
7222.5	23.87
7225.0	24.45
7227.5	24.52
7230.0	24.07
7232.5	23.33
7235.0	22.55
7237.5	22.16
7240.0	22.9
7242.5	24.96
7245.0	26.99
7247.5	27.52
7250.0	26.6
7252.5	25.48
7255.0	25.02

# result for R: 23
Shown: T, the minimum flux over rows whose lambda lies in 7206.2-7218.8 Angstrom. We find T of 22.69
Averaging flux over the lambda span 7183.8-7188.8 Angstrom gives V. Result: 24.9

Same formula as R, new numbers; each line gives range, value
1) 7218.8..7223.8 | 23.5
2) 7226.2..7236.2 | 23.6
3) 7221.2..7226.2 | 24.1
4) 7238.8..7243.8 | 24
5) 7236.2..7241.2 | 22.5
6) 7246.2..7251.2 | 27.1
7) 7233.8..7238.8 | 22.4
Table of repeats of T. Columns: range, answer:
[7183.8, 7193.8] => 24.59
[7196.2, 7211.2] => 22.4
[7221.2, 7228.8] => 23.87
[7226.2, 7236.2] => 22.55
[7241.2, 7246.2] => 24.96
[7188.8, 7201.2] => 23.45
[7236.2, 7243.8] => 22.16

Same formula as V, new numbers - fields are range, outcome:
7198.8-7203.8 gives 23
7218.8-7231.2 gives 24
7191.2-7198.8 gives 24.8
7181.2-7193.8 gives 25.1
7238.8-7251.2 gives 25.8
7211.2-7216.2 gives 22.9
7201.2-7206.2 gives 22.5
